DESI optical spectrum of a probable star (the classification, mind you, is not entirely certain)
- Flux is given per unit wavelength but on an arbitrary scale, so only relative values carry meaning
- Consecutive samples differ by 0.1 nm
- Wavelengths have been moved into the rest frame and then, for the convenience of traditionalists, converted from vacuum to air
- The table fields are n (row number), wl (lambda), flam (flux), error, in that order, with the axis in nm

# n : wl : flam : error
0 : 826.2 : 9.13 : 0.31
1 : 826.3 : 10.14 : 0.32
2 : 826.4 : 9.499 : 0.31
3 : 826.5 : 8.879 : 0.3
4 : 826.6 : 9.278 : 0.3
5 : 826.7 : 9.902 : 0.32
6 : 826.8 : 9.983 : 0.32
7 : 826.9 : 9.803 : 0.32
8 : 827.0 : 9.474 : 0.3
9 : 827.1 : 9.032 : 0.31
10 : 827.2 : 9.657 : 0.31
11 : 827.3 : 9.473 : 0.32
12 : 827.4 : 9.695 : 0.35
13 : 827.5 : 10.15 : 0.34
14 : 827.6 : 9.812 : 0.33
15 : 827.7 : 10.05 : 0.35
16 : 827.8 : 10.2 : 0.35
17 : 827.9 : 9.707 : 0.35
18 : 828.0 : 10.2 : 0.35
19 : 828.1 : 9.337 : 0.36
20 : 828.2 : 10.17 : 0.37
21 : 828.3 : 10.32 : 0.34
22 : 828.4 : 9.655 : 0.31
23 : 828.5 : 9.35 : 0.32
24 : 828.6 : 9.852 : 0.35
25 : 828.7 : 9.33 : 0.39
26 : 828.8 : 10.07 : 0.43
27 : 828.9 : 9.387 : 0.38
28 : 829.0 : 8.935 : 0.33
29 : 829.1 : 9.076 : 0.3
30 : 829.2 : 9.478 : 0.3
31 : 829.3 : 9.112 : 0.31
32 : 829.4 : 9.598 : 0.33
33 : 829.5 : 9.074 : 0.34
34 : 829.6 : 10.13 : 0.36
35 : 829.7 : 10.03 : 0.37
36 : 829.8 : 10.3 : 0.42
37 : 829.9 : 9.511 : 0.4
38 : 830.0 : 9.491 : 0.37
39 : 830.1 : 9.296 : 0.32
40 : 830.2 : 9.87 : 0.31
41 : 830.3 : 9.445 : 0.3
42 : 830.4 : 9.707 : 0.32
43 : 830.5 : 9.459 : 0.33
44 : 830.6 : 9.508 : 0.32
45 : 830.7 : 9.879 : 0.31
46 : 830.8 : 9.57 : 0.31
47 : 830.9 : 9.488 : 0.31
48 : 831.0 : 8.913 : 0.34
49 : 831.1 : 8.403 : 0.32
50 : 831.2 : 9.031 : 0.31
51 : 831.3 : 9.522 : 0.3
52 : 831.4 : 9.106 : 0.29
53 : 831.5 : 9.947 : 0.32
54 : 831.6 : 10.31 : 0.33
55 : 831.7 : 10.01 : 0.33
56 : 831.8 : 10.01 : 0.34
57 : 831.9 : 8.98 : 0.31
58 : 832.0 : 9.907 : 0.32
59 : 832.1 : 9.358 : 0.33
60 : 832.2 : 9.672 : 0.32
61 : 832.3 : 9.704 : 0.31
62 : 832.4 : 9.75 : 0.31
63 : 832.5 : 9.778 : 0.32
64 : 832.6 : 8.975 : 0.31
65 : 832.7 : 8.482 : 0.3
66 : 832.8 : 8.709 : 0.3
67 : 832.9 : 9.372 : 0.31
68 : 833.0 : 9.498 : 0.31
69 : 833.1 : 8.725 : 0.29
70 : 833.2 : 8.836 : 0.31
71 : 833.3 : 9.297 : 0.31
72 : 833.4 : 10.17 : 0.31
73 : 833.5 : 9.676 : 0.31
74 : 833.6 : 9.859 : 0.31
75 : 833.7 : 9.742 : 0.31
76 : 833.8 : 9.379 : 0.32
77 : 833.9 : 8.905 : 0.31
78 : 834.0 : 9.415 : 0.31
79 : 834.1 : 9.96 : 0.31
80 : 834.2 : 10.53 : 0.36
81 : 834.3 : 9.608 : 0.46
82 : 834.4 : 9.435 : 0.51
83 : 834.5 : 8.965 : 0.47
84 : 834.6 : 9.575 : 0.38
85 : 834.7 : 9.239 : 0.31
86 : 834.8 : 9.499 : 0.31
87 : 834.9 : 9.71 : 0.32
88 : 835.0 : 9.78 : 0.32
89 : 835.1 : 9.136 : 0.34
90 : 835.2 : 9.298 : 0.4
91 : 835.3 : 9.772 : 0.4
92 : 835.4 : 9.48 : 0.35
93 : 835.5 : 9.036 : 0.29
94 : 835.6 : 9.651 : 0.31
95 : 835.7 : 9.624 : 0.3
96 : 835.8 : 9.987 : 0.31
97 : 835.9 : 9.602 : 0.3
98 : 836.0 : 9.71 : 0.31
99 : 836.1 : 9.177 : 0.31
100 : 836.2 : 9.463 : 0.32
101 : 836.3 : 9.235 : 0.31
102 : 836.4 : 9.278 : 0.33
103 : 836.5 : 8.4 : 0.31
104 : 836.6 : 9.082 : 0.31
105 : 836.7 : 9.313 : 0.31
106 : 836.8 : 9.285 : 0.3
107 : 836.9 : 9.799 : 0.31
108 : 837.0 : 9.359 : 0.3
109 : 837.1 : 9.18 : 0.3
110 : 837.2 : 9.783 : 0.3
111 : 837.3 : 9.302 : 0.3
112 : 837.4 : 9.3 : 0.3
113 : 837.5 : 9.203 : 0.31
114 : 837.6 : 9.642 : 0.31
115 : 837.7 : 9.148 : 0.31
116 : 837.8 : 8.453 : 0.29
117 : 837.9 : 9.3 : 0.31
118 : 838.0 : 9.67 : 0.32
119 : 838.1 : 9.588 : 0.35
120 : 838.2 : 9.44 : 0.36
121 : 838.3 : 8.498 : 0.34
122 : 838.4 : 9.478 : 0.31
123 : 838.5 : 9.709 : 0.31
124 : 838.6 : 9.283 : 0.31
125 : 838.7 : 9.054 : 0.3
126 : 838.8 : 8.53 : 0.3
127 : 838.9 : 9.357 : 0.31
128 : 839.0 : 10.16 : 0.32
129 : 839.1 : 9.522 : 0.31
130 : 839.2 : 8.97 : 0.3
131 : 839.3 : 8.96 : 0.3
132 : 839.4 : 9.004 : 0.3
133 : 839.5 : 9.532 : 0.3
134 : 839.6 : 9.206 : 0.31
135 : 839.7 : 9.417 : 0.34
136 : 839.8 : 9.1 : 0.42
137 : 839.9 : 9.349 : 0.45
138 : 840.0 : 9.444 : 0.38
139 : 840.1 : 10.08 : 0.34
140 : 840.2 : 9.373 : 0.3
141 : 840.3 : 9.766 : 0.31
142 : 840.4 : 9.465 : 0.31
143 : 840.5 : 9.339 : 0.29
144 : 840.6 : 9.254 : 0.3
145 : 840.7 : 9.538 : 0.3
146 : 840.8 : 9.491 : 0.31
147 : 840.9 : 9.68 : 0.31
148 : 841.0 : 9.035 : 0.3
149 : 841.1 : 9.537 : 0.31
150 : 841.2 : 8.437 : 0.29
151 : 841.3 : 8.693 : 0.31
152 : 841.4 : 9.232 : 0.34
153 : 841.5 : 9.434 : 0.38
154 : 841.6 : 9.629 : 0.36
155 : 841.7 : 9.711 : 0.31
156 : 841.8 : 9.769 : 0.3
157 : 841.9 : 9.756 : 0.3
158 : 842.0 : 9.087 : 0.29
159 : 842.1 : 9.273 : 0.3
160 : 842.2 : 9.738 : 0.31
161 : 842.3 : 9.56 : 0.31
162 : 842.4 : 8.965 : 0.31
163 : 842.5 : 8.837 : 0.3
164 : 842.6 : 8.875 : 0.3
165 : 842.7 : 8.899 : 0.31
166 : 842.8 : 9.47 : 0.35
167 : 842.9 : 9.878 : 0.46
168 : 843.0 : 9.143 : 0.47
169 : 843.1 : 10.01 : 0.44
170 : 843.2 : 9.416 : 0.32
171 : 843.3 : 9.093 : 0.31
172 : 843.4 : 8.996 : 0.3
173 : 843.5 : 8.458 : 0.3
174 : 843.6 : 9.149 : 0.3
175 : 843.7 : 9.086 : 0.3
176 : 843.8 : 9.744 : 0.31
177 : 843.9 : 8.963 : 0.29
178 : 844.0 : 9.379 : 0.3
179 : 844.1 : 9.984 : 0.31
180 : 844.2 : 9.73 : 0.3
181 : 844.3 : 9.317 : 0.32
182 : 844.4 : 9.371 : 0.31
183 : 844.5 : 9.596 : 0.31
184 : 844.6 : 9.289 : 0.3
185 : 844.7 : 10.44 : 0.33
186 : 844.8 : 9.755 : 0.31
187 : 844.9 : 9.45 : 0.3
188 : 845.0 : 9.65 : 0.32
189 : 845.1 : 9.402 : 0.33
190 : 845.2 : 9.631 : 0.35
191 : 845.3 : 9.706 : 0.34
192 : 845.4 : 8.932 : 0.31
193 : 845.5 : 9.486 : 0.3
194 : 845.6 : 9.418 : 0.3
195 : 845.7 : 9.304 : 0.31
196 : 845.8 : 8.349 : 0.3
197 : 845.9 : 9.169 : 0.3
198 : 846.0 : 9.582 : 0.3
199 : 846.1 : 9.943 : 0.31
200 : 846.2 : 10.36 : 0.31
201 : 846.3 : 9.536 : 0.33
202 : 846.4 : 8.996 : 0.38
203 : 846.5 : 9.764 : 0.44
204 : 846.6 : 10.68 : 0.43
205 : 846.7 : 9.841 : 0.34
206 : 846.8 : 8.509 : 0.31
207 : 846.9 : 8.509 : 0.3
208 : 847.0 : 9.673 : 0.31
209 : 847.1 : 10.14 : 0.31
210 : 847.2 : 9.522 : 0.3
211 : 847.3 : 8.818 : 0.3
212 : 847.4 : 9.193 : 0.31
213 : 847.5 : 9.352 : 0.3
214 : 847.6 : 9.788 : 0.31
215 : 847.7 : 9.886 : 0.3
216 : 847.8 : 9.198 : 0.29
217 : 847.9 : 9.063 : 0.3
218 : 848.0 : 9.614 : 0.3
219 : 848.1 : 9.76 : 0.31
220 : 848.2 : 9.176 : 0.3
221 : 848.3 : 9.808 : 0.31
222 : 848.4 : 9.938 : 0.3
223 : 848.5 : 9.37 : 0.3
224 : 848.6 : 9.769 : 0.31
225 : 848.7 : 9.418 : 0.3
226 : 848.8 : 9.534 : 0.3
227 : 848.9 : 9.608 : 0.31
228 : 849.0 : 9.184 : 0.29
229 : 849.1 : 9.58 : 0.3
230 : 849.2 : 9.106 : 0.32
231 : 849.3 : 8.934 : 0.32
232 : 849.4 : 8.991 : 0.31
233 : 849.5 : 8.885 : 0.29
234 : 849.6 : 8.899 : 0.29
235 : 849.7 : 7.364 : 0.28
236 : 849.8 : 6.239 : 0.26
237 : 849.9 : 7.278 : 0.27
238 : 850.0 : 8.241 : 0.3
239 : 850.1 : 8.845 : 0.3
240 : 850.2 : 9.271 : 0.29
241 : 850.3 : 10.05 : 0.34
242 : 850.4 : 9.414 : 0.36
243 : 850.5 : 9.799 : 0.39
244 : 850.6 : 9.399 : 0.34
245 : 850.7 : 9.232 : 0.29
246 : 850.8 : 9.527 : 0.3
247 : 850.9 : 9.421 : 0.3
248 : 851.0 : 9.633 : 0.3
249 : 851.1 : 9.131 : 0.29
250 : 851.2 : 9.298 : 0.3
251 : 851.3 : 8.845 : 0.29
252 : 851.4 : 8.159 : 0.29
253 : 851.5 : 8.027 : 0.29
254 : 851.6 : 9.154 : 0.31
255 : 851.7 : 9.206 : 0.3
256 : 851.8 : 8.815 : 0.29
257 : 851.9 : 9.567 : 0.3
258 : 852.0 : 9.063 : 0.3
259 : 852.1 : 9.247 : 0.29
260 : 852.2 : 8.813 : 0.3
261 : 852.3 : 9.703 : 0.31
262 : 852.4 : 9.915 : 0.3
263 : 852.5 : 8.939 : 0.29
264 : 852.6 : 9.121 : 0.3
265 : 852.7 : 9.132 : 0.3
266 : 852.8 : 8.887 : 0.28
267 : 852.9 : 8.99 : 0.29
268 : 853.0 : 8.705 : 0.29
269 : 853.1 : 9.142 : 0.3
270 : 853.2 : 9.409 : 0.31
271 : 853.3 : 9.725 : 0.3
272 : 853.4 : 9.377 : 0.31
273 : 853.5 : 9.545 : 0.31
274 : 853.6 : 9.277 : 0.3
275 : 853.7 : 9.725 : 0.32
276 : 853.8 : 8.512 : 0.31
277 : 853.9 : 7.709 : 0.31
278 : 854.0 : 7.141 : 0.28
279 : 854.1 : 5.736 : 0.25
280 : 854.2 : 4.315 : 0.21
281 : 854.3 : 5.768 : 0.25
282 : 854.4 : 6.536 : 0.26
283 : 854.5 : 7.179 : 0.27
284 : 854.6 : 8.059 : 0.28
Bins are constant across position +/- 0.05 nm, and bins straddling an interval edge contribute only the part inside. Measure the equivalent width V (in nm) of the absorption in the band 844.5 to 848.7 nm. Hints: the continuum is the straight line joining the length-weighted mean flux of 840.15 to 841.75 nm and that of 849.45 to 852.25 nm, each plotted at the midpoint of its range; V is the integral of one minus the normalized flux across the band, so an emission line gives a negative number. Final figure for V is -0.195 nm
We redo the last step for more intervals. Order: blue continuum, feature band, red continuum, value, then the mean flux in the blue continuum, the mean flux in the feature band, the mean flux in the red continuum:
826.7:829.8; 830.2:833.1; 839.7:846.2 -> 0.05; 9.69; 9.44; 9.39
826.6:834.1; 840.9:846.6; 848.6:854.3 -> -0.19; 9.56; 9.4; 8.84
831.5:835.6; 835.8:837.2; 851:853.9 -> 0.01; 9.5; 9.34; 9.11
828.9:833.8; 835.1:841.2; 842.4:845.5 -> 0.05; 9.47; 9.35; 9.38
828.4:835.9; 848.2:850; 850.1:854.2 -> 0.03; 9.5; 8.92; 8.98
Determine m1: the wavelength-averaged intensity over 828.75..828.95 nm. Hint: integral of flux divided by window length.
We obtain 9.73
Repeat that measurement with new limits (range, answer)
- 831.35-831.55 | 9.53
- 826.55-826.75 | 9.59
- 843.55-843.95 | 9.24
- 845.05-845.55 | 9.43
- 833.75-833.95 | 9.14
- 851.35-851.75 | 8.64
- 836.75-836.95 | 9.54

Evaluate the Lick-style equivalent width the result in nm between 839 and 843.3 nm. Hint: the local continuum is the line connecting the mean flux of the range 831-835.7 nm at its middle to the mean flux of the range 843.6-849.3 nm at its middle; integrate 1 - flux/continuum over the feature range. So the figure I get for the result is 0.05 nm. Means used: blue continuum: 9.46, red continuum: 9.48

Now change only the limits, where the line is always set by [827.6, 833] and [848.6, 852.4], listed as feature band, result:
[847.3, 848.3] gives -0.038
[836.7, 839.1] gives 0.006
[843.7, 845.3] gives -0.068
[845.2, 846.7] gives -0.064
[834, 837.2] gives -0.015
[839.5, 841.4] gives -0.012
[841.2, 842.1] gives -0.009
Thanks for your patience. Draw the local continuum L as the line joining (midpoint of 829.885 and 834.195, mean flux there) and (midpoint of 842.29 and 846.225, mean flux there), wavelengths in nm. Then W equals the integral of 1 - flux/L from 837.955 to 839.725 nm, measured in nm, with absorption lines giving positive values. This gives 0.02 nm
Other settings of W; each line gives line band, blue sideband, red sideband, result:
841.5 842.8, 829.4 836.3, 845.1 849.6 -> 0.014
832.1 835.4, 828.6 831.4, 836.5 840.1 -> -0.021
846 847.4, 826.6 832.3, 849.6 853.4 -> -0.064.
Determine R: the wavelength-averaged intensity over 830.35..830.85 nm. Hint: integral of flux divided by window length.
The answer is 9.62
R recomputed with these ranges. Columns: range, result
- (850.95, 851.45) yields 9.01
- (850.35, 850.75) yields 9.46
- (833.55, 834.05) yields 9.46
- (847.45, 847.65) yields 9.57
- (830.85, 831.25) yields 8.96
